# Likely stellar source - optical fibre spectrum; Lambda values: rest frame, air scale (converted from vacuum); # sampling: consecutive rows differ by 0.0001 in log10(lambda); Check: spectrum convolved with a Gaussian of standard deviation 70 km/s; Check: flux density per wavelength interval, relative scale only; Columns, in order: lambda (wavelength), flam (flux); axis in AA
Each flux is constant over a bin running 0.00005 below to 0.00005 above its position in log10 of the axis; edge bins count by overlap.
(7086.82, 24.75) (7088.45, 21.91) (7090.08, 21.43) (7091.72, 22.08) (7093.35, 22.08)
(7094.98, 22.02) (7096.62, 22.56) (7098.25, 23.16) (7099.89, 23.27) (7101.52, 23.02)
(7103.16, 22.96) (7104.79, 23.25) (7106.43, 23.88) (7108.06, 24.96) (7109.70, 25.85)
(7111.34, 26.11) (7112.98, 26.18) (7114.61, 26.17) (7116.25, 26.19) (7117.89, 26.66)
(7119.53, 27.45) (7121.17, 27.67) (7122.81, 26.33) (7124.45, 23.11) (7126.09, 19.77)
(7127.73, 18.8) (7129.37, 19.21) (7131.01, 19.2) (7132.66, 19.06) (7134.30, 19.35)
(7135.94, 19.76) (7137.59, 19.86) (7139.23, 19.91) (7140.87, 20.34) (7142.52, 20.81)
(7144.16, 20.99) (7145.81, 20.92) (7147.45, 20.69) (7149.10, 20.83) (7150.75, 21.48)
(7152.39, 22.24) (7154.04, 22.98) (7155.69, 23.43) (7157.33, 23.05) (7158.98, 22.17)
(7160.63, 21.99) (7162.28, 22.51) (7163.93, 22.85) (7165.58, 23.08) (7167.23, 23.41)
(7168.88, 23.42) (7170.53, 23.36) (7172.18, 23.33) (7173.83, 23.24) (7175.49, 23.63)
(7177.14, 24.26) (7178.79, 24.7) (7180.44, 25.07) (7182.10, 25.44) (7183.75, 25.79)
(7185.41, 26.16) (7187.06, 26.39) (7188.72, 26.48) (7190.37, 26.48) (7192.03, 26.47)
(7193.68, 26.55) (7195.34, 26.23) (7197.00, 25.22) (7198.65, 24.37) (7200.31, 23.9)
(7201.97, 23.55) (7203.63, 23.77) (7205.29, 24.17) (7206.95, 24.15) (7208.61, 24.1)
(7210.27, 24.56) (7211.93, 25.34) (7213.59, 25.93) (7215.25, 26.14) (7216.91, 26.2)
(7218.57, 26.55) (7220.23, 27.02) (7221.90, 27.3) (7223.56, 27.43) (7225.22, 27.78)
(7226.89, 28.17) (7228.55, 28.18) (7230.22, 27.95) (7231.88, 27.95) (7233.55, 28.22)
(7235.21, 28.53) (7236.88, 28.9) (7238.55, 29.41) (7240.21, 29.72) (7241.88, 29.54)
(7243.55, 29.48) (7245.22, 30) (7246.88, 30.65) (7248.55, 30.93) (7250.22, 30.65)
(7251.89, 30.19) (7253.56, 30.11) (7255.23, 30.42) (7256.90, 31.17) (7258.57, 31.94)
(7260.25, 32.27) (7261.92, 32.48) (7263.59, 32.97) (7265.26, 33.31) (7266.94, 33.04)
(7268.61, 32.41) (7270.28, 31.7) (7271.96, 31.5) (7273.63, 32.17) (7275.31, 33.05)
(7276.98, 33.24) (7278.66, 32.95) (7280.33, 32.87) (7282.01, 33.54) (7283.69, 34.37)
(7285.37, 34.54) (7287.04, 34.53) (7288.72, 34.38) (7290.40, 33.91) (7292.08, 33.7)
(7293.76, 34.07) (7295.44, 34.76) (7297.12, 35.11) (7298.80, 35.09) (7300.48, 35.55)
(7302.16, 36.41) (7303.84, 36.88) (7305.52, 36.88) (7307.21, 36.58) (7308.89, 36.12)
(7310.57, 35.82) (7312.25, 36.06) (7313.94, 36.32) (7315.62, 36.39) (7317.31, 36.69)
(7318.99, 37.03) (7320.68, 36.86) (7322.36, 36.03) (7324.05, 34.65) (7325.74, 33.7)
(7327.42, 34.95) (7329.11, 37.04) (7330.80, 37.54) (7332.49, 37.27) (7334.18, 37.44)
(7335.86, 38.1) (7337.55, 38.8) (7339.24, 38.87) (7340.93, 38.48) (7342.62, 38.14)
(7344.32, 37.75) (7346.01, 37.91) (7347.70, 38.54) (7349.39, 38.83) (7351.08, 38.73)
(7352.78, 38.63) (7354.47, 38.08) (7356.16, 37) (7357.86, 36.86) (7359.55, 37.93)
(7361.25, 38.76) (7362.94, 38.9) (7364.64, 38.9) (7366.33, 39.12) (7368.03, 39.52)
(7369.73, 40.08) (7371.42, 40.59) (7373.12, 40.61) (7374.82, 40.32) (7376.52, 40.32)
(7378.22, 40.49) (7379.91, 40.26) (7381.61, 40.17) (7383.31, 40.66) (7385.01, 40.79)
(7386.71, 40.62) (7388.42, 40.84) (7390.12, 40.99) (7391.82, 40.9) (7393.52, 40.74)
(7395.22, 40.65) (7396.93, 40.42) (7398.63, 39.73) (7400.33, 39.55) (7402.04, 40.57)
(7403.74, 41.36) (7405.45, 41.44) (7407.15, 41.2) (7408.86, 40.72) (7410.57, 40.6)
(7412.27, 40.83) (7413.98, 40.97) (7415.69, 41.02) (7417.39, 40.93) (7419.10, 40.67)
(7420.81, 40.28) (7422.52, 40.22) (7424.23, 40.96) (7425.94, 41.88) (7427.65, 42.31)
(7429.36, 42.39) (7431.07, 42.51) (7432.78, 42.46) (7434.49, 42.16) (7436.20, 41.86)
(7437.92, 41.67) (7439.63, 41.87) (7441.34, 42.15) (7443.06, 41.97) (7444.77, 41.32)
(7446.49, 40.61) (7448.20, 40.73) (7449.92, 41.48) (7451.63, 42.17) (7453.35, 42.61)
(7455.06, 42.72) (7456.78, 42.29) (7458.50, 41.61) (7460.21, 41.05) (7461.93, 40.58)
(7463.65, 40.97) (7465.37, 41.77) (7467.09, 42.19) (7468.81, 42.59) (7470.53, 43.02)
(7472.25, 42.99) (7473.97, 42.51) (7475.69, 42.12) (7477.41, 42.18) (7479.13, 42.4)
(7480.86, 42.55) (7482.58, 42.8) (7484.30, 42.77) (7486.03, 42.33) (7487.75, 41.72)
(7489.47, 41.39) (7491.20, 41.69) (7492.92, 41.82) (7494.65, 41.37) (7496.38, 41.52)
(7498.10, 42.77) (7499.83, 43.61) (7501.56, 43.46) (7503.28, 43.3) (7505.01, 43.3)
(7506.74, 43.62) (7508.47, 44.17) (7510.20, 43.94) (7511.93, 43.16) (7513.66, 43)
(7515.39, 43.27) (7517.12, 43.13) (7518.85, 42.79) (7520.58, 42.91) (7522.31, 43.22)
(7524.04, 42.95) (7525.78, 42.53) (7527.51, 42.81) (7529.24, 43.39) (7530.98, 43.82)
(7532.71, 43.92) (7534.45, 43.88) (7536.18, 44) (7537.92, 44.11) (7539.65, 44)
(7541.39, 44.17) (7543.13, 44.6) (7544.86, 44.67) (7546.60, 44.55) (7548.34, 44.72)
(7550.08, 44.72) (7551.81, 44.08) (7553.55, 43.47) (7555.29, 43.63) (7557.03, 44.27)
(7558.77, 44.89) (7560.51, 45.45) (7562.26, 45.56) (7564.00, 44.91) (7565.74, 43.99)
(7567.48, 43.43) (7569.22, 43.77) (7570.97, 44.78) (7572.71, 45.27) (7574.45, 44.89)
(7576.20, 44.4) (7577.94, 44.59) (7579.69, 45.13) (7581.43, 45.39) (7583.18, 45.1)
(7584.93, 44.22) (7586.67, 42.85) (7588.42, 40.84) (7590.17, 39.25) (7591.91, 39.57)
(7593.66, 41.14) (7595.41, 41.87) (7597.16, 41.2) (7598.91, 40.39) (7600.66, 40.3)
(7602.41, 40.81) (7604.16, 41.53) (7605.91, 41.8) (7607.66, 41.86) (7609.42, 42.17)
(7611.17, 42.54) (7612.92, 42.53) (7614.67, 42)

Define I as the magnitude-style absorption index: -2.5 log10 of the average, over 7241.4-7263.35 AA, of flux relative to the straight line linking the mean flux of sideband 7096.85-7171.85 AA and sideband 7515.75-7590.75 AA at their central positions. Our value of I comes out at -0.078 mag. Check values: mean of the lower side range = 22.7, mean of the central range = 30.8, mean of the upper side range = 43.9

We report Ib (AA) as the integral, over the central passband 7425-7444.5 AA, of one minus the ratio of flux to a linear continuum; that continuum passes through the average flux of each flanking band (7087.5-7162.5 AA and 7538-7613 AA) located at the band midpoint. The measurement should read -2.8 AA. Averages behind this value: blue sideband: 22.6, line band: 42.1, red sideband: 43.3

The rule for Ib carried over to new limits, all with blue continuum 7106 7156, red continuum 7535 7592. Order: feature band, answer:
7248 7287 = -3.9 AA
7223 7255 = -1.4 AA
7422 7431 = -1.1 AA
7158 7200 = 0.8 AA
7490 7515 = -1.1 AA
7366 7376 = -1.6 AA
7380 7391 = -1.7 AA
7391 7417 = -3.3 AA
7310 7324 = -2.0 AA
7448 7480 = -2.4 AA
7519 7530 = -0.2 AA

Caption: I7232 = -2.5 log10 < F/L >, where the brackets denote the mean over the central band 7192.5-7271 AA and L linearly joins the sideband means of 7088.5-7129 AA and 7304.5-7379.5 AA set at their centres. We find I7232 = 0.11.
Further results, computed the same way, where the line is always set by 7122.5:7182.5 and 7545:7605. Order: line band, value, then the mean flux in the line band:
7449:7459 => -0.134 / 42.1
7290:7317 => -0.201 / 35.7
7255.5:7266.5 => -0.175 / 32.3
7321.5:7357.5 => -0.189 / 37.4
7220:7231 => -0.083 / 27.7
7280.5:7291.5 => -0.186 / 34.1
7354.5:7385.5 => -0.194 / 39.5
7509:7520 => -0.076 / 43.2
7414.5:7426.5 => -0.150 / 40.8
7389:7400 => -0.184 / 40.6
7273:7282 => -0.164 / 32.9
